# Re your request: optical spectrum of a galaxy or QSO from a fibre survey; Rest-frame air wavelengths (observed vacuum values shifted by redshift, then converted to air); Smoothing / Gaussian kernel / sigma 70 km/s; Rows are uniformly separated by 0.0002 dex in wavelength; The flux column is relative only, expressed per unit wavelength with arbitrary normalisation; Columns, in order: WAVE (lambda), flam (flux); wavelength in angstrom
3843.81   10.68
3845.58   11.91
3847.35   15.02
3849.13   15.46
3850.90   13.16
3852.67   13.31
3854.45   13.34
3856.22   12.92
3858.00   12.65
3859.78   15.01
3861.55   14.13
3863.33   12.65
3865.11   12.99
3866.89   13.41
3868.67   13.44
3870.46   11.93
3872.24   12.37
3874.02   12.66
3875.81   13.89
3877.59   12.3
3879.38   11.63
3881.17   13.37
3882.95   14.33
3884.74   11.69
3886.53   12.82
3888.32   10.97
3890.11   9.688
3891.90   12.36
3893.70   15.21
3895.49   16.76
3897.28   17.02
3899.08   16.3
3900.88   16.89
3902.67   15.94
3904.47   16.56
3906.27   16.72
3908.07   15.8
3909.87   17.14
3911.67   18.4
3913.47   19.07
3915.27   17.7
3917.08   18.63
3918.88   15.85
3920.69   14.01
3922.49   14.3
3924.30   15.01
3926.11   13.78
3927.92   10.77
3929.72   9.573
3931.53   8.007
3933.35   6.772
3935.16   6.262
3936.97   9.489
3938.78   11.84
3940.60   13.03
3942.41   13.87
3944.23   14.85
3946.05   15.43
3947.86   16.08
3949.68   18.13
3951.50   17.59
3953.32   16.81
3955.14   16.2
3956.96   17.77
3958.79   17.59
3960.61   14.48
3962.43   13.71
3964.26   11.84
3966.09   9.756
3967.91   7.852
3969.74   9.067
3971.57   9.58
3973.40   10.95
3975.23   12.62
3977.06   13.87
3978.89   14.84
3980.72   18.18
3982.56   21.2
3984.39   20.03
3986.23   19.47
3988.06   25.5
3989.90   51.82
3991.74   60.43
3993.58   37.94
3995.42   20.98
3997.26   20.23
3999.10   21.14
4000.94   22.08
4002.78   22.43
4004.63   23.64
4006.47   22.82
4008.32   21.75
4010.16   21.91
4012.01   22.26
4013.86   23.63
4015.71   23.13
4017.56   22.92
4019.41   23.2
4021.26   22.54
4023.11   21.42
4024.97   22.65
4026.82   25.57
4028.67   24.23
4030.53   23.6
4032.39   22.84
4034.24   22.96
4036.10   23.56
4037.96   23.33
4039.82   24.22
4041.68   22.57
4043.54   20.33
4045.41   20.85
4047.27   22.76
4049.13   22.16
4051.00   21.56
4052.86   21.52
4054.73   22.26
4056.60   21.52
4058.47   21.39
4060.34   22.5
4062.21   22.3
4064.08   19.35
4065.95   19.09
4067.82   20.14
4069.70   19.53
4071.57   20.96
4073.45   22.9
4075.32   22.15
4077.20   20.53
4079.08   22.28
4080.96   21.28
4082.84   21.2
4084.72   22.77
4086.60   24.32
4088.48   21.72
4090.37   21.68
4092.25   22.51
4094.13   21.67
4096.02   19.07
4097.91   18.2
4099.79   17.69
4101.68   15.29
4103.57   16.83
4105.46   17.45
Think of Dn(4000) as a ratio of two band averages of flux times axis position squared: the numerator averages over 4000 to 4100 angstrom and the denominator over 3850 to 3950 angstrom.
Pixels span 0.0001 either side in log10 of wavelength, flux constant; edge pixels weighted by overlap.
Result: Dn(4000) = 1.72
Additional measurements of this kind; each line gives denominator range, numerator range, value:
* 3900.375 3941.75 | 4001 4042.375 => 1.74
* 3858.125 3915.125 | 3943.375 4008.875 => 1.44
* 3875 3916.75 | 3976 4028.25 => 1.73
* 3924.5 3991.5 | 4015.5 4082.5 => 1.49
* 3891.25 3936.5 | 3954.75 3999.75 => 1.42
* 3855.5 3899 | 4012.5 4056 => 1.86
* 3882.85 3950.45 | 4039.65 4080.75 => 1.63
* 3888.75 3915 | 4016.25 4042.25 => 1.56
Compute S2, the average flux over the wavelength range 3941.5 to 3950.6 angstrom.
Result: 15.7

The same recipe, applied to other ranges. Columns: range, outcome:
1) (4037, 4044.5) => 22.6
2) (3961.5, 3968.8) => 10.8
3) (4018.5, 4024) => 22.4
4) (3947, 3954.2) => 17.2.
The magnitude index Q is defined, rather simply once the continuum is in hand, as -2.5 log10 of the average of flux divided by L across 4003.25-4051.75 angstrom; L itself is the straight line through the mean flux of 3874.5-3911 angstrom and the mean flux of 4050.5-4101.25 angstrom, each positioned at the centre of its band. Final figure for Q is -0.179 mag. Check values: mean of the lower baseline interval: 14.4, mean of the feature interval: 22.8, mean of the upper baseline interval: 21.1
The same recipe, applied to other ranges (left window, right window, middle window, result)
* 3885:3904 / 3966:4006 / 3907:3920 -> -0.101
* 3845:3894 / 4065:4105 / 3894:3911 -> -0.170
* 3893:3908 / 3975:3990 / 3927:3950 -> 0.498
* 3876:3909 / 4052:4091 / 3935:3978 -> 0.245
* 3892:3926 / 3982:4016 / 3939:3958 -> 0.300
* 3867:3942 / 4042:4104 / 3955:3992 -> -0.088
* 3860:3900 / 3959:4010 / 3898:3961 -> 0.130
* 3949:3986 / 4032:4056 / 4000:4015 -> -0.205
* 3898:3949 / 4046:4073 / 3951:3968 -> 0.103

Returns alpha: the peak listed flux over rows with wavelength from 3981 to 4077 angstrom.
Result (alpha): 60.43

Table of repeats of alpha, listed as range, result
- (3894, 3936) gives 19.07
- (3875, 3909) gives 17.02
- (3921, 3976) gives 18.13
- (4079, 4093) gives 24.32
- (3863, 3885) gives 14.33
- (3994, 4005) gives 23.64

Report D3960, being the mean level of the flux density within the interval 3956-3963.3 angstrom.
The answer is 15.9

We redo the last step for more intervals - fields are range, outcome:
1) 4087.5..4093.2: 22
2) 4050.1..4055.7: 21.8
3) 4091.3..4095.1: 22.1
